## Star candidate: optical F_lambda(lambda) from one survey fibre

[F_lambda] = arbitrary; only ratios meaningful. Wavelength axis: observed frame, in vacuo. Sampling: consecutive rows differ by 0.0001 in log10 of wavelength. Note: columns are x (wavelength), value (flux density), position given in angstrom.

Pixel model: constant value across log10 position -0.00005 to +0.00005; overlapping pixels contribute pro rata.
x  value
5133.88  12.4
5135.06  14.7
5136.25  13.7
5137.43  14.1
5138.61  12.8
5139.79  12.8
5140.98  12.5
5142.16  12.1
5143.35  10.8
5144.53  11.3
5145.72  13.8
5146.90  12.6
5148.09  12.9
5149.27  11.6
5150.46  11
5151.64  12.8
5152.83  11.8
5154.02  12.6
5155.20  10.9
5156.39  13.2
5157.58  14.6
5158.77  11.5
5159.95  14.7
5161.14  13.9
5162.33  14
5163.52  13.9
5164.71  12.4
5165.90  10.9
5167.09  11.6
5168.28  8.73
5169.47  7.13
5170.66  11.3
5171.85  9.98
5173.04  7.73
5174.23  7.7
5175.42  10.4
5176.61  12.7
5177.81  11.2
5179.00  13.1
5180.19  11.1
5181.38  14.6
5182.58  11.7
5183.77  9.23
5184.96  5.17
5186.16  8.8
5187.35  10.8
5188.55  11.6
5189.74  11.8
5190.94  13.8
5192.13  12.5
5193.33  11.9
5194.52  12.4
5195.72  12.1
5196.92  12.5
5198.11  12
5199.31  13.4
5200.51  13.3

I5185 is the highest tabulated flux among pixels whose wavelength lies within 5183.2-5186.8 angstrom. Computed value 9.23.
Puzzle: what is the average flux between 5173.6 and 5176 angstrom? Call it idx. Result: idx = 9.03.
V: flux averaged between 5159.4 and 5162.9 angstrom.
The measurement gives 14.2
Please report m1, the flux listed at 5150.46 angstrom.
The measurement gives 11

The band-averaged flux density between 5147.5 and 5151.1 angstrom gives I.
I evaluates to 11.9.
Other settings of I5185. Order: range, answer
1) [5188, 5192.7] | 13.8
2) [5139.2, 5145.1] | 12.8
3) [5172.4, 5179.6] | 13.1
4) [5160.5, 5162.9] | 14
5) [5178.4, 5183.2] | 14.6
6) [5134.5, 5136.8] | 14.7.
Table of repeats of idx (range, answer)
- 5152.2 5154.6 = 12.2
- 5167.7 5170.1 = 7.98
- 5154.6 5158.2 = 12.9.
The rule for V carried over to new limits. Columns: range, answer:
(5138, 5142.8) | 12.5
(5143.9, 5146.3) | 12.5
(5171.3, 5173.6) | 8.85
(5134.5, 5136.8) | 14.2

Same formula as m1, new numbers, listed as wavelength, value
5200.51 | 13.3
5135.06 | 14.7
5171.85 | 9.98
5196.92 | 12.5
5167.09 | 11.6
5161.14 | 13.9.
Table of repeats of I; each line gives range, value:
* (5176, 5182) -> 12.5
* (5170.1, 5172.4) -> 10.6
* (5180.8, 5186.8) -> 9.89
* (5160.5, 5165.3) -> 13.5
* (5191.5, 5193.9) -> 12.2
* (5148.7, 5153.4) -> 11.8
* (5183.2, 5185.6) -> 7.2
